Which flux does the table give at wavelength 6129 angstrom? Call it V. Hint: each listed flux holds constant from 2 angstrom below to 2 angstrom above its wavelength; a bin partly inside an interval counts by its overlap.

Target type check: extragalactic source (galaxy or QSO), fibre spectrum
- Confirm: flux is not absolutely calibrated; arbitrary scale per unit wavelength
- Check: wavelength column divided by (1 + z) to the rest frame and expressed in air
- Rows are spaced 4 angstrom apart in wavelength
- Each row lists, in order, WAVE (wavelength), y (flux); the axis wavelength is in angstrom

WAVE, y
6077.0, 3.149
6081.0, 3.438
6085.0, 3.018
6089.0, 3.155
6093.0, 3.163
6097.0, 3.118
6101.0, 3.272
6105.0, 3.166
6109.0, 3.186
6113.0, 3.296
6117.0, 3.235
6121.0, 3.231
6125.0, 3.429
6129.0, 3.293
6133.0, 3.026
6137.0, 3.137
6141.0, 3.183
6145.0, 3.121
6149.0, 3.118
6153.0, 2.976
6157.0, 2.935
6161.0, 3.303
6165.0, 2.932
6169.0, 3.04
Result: 3.293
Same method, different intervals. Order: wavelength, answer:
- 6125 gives 3.429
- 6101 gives 3.272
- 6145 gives 3.121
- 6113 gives 3.296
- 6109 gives 3.186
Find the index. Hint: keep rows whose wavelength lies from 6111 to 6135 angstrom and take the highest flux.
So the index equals 3.429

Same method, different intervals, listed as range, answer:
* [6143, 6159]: 3.121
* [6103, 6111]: 3.186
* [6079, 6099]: 3.438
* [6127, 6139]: 3.293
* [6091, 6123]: 3.296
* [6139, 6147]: 3.183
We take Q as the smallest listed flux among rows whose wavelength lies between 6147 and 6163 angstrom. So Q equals 2.935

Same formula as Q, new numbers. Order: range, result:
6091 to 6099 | 3.118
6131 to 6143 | 3.026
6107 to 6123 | 3.186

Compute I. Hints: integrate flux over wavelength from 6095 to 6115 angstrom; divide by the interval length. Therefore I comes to 3.21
